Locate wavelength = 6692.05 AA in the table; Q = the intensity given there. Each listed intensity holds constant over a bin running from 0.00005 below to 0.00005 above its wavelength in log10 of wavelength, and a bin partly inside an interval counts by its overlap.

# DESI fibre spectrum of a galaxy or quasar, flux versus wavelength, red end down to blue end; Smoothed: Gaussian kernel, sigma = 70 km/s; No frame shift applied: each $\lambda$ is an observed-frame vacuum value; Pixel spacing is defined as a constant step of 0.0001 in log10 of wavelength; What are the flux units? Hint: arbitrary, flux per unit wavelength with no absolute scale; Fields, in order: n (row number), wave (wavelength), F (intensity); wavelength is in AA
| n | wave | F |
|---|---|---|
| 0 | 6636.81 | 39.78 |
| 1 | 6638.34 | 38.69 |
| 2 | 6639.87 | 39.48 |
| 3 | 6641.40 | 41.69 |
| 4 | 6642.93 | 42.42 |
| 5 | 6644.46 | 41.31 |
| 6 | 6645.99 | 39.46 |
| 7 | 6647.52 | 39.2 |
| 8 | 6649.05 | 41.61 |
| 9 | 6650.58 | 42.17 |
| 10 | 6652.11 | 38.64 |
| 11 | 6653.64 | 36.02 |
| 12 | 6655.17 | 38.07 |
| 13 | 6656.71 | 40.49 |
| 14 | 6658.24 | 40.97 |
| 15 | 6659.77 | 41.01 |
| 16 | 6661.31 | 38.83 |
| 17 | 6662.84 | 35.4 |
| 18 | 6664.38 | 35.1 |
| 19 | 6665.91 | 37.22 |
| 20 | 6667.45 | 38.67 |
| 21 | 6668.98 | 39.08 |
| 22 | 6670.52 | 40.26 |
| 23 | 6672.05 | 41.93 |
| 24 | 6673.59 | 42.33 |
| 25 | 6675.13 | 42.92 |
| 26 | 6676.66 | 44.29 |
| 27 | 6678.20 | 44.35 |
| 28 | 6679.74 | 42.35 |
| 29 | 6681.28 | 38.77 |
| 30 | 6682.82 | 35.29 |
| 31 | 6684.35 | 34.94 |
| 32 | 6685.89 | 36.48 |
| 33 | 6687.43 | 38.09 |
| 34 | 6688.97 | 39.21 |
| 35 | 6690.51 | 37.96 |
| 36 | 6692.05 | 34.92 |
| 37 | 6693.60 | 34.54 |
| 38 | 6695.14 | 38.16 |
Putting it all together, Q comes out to 34.92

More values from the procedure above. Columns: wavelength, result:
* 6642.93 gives 42.42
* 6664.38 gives 35.1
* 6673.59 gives 42.33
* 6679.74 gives 42.35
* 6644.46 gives 41.31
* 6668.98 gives 39.08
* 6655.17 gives 38.07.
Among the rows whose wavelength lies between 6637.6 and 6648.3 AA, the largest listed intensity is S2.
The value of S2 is 42.42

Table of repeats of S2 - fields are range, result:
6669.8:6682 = 44.35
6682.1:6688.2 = 38.09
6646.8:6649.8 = 41.61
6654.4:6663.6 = 41.01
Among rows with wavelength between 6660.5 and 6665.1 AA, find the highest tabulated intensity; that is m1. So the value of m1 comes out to 38.83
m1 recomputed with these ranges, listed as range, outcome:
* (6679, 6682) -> 42.35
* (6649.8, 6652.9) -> 42.17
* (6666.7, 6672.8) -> 41.93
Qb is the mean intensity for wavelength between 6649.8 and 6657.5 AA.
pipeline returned 39.1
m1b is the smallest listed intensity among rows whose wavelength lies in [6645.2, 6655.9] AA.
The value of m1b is 36.02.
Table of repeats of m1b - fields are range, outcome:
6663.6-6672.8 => 35.1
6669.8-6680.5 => 40.26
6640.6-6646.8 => 39.46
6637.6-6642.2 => 38.69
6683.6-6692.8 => 34.92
